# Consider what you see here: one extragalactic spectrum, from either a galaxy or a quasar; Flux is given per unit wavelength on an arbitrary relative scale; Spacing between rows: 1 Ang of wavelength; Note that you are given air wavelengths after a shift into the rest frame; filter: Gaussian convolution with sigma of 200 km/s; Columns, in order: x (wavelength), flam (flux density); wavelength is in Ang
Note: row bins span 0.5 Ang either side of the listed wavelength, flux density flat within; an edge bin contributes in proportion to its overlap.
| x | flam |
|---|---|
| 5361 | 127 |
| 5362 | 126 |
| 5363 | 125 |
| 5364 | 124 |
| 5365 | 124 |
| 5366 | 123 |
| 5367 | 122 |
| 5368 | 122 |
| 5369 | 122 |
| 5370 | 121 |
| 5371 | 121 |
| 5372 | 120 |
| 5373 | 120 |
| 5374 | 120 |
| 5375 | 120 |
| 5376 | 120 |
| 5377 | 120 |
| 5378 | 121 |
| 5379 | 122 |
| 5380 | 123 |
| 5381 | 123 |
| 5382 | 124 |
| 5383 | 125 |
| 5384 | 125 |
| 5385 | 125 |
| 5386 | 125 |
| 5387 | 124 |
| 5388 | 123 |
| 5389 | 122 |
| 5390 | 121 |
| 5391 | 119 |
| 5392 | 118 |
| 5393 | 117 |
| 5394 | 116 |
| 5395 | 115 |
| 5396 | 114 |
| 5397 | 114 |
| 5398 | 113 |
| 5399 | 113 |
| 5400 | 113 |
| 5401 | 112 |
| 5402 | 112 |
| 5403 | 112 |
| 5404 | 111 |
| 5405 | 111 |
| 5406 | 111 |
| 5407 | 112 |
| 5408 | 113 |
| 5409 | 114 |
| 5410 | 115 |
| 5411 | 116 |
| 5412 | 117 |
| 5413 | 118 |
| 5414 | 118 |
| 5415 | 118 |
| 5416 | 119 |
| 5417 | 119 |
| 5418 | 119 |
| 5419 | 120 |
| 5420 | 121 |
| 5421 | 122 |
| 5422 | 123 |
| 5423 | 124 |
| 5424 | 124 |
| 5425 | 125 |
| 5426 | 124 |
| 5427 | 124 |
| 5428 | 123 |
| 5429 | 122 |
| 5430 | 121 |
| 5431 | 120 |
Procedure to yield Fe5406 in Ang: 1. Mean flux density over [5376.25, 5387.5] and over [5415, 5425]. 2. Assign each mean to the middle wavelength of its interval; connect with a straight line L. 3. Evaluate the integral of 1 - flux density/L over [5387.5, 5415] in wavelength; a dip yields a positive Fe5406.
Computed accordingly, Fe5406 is 1.6 Ang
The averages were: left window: 123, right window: 121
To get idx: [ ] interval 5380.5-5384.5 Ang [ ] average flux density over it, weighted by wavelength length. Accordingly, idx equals 124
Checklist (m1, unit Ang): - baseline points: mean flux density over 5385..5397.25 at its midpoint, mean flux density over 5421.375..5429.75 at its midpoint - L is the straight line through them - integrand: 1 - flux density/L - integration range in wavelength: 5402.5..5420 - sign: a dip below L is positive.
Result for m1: 0.9 Ang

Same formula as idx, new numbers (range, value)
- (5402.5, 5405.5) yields 111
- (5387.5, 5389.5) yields 122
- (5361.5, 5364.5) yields 125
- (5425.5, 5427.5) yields 124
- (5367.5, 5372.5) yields 121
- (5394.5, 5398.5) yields 114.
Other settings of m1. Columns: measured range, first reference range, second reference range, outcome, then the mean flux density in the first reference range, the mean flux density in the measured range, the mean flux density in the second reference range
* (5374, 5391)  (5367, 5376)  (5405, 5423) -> -0.4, 121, 122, 117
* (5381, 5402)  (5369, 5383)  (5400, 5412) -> -0.3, 121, 119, 113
